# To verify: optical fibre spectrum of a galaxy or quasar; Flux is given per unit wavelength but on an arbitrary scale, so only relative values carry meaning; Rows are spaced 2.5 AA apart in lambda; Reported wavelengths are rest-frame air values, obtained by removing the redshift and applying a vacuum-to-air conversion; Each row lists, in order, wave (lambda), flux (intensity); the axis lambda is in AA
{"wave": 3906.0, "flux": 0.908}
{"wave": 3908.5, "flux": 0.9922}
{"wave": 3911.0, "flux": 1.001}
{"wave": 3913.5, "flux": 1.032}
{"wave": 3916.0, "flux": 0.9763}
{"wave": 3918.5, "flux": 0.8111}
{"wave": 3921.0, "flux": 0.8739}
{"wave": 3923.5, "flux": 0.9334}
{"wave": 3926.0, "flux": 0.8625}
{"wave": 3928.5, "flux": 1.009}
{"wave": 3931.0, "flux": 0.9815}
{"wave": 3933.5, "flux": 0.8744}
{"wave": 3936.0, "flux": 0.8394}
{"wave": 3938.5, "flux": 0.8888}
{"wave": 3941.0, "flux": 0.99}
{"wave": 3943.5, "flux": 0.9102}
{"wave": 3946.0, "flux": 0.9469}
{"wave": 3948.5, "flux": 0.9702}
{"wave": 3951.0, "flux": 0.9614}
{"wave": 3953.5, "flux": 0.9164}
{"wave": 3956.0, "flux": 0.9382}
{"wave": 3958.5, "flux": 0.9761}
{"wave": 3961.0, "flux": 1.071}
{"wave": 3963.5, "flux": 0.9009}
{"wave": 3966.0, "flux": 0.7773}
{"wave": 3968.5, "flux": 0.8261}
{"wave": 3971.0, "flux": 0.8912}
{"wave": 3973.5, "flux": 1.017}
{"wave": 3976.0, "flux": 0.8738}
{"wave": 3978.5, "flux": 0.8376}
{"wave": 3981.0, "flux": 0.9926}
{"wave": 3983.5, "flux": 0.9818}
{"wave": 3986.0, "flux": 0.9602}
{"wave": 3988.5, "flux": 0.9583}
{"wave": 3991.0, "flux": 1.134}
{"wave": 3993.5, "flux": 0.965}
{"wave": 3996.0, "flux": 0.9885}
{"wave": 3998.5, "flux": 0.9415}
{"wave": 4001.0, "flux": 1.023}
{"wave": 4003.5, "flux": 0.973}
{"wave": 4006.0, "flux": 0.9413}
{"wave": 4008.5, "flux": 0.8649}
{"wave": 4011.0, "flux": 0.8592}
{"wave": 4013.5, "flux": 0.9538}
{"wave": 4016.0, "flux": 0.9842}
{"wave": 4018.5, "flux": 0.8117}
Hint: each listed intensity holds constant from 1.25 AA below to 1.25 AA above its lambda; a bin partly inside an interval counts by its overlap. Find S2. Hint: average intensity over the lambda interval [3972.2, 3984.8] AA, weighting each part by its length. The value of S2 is 0.94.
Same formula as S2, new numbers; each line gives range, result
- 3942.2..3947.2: 0.929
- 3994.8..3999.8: 0.965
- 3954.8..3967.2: 0.933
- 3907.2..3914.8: 1.01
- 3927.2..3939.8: 0.919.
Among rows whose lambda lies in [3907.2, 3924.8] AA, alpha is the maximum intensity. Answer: 1.032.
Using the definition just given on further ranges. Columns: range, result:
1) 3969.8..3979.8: 1.017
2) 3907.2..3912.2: 1.001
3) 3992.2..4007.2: 1.023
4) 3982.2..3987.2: 0.9818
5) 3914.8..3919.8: 0.9763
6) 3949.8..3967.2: 1.071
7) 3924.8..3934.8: 1.009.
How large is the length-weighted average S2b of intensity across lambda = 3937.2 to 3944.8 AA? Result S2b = 0.929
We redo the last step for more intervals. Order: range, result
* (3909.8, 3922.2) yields 0.939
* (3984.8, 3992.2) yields 1.02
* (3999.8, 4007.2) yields 0.979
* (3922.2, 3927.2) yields 0.898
